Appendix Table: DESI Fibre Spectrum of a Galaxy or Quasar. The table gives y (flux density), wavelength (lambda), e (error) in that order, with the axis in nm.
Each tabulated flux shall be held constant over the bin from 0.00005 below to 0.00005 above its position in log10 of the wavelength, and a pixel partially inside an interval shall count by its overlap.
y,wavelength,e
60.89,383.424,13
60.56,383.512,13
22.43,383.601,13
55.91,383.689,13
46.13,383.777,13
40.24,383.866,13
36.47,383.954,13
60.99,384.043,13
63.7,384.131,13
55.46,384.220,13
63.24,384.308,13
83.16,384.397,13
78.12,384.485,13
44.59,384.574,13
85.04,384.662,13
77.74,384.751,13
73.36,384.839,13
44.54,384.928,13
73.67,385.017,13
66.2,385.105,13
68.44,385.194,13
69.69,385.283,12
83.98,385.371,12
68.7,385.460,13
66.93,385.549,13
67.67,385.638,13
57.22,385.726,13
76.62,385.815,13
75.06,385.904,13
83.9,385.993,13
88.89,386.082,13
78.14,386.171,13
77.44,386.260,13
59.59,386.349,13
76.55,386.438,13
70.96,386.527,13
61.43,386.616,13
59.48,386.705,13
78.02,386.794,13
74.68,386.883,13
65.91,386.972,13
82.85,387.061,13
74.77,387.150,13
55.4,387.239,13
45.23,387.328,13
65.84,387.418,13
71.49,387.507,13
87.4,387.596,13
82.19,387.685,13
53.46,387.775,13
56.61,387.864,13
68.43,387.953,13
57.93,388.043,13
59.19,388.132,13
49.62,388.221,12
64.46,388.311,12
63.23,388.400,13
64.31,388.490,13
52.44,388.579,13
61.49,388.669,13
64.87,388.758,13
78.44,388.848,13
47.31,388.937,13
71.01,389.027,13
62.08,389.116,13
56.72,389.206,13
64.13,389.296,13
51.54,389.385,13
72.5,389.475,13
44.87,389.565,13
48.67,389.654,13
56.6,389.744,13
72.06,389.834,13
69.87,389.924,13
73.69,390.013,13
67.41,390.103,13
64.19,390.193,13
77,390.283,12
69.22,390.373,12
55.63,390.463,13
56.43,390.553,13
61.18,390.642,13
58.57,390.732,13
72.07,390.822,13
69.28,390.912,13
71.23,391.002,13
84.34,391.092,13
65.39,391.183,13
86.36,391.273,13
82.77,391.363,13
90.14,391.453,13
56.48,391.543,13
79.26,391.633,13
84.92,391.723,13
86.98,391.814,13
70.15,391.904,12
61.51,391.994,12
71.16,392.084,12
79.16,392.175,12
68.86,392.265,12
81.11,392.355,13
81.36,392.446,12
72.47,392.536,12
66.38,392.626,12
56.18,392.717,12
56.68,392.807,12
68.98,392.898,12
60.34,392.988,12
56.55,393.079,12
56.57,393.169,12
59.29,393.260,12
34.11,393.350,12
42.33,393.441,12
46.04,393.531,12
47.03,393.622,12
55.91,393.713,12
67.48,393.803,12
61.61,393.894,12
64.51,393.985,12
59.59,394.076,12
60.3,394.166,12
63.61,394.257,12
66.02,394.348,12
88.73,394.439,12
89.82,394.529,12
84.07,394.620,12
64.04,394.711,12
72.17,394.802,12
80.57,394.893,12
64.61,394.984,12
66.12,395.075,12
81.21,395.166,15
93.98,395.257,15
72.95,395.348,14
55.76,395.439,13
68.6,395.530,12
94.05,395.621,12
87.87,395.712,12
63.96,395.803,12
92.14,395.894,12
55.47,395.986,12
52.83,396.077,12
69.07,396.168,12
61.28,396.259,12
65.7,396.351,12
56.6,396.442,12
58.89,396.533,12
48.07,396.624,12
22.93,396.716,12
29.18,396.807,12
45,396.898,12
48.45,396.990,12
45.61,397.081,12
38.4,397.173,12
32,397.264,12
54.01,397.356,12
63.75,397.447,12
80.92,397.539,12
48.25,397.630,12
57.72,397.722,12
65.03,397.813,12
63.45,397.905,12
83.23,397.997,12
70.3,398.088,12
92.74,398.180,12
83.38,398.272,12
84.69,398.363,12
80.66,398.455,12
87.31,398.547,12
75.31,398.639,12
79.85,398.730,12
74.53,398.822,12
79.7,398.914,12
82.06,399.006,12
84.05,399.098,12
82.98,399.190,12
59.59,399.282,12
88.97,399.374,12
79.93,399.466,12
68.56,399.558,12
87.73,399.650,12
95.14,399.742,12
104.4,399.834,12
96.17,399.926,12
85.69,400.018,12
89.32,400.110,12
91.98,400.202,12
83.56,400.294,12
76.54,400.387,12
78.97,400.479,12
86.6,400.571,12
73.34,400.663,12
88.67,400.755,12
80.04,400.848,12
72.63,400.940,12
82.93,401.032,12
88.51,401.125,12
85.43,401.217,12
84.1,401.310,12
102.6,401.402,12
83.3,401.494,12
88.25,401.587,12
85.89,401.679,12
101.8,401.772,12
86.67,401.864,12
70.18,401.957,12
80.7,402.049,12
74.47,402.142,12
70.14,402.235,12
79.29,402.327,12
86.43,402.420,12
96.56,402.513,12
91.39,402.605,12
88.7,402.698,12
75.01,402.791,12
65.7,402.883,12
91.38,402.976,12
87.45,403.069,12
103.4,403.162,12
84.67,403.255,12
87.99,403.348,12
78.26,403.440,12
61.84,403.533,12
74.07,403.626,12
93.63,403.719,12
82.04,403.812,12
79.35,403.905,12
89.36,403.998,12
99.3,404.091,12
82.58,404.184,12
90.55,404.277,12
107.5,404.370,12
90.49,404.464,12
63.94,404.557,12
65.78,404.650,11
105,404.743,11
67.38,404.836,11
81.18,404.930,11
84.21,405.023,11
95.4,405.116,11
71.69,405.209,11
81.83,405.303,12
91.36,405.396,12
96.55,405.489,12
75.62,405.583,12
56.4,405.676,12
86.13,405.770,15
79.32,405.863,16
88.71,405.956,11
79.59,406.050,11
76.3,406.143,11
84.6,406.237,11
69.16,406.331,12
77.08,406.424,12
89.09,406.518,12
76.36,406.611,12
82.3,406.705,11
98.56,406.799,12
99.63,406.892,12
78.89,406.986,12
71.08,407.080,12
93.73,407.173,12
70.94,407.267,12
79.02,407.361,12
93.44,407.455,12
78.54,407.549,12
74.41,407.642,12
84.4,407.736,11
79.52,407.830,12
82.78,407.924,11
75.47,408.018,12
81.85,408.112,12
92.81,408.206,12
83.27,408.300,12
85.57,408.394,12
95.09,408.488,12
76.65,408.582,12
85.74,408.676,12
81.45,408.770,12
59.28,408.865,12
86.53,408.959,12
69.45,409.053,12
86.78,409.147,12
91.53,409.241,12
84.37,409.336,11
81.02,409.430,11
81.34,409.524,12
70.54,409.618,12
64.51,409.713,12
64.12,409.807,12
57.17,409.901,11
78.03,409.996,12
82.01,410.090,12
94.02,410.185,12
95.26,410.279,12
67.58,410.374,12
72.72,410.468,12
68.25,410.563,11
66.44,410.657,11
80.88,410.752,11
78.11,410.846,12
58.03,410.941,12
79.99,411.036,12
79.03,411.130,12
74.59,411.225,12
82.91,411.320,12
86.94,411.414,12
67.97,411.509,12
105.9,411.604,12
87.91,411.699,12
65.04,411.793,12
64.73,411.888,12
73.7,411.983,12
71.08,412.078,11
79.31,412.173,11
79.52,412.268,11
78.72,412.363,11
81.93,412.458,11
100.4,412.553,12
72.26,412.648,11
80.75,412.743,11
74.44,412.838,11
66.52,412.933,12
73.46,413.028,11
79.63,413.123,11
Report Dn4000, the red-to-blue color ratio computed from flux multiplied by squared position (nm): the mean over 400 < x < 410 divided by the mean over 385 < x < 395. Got 1.3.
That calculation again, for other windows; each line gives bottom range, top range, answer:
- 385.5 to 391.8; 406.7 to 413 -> 1.31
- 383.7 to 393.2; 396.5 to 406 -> 1.25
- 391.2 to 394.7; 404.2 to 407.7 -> 1.31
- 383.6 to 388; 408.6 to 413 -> 1.31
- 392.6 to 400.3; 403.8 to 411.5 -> 1.25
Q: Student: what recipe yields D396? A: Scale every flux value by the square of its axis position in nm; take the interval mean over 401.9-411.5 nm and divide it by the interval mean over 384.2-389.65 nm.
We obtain 1.34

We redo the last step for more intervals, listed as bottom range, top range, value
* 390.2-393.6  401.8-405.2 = 1.32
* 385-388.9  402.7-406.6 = 1.32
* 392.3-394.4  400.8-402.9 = 1.45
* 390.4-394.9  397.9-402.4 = 1.28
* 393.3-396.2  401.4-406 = 1.29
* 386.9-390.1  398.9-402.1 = 1.42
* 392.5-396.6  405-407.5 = 1.33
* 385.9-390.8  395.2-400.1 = 1.12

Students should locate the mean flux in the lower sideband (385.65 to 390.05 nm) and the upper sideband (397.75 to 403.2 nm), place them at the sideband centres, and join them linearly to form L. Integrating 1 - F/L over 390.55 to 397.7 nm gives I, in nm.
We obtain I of 0.88 nm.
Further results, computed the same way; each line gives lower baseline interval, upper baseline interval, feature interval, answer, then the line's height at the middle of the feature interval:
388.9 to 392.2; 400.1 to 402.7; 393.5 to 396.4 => 0.20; 74.5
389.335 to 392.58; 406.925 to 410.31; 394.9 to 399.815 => 0.33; 73.6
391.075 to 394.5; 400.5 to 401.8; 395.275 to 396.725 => 0.16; 74.1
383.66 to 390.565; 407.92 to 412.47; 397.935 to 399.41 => -0.17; 71.8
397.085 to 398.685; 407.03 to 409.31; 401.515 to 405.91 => -0.46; 75.6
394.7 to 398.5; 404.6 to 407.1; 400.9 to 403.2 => -0.31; 74.8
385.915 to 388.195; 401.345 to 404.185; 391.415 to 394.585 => 0.38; 75.1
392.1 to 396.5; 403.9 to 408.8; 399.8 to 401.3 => -0.19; 75.4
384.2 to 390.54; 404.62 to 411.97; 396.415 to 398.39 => 0.42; 73.1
